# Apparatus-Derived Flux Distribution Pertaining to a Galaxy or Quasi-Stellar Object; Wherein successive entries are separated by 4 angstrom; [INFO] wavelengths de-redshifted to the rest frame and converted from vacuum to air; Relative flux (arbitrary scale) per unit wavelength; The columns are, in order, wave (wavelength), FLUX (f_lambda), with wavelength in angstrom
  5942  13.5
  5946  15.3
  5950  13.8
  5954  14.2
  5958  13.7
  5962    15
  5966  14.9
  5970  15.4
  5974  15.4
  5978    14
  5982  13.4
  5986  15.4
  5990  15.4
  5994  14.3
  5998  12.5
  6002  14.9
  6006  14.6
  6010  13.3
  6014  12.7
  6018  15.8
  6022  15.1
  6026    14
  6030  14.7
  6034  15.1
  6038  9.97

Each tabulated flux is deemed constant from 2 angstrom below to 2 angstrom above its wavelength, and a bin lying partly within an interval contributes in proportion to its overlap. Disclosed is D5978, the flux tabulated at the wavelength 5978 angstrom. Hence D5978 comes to 14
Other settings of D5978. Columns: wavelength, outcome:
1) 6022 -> 15.1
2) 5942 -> 13.5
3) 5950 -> 13.8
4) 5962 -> 15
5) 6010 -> 13.3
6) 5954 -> 14.2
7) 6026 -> 14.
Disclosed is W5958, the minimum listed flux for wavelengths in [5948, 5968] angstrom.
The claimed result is 13.7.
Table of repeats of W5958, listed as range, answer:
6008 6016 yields 12.7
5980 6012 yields 12.5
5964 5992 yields 13.4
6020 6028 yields 14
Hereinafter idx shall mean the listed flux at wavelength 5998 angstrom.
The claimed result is 12.5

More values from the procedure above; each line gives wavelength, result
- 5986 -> 15.4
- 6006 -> 14.6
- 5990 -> 15.4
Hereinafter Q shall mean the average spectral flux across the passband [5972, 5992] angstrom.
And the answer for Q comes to 14.7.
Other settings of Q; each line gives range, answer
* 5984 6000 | 14.4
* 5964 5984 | 14.6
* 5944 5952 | 14.6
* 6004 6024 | 14.3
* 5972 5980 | 14.7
